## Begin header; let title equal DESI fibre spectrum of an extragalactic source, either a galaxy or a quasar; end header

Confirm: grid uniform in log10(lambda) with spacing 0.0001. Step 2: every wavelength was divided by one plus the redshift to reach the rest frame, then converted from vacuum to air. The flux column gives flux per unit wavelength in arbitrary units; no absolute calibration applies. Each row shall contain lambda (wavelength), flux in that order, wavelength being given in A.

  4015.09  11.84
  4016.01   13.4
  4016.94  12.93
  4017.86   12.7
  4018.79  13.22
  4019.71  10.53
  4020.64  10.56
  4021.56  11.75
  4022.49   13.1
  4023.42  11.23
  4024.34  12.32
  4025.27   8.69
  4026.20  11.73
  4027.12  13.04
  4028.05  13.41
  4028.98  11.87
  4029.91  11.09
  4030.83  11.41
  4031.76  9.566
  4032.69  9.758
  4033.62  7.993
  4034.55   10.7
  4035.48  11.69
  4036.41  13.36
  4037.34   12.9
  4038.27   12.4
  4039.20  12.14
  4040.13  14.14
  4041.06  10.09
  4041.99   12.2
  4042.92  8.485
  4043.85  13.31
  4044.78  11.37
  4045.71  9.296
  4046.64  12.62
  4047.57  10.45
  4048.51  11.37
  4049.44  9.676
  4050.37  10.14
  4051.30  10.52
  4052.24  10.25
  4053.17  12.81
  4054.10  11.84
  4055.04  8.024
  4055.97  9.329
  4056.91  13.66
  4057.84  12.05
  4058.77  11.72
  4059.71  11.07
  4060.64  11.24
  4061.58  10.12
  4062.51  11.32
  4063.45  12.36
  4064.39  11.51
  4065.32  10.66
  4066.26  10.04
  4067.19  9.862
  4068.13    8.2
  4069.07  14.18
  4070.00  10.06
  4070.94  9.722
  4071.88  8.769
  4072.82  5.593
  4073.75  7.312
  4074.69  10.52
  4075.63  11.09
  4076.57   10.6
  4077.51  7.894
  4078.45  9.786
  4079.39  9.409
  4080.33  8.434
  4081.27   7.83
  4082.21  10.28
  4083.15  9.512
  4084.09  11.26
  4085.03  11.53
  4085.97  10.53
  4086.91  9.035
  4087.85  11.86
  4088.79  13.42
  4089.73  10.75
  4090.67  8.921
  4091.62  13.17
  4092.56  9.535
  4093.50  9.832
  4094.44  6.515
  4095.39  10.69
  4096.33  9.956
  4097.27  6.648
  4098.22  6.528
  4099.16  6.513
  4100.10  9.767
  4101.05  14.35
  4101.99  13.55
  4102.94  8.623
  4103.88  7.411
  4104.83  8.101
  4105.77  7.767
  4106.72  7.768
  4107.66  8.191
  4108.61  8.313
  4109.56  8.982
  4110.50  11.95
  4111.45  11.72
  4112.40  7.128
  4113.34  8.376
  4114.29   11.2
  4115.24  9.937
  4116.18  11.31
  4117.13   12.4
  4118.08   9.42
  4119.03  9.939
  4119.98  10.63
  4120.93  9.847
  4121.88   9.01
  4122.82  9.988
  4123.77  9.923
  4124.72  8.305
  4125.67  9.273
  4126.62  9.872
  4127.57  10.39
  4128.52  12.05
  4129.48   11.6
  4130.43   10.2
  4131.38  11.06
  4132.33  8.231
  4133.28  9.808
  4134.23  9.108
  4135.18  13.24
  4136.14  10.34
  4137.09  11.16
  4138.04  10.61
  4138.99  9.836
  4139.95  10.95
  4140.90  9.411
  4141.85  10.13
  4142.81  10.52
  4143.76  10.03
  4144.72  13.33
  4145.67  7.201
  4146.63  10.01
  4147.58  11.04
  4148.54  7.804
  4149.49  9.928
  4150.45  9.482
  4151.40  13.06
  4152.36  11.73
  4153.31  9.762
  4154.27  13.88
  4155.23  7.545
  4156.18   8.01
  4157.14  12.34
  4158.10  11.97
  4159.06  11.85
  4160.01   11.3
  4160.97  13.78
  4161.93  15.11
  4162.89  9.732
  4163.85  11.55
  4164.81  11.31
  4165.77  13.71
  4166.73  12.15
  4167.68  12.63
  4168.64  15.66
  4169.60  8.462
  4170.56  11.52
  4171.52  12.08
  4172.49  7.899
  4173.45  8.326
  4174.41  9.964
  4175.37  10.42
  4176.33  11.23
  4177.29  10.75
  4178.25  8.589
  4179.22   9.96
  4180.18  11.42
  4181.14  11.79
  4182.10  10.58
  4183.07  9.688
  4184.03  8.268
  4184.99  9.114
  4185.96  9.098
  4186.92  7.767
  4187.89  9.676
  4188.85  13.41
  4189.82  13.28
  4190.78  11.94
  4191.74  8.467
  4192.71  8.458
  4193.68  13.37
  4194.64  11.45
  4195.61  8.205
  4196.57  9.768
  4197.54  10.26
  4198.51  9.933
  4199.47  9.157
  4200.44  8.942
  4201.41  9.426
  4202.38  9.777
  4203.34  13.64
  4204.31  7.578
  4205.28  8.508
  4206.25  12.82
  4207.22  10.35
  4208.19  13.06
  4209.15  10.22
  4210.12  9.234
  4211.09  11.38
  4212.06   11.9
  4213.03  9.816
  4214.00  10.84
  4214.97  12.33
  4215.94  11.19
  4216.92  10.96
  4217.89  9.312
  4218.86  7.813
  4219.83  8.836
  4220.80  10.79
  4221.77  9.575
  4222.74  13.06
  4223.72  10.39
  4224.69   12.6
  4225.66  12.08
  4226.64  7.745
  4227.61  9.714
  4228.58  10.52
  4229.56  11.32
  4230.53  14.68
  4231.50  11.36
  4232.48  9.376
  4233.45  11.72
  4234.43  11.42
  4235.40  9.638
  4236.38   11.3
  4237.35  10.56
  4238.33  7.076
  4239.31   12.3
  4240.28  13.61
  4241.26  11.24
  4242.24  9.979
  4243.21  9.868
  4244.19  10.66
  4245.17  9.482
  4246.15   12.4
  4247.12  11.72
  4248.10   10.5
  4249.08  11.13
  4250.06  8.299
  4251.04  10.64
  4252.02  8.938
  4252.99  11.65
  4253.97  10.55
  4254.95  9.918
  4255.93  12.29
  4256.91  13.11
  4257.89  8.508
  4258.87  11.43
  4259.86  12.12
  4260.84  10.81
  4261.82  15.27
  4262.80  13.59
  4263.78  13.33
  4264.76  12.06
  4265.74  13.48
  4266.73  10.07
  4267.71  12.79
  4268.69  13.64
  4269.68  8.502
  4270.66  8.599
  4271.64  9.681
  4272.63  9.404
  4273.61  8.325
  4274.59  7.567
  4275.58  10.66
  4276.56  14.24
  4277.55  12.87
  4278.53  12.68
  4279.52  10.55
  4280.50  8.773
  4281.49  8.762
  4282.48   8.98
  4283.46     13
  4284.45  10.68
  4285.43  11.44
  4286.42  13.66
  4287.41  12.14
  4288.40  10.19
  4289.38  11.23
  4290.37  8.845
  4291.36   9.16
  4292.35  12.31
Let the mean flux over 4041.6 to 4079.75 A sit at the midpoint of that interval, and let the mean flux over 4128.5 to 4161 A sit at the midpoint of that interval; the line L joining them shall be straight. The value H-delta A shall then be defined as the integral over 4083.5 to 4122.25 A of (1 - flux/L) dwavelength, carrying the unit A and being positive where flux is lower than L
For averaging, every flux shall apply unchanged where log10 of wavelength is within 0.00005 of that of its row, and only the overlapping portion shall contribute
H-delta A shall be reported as 2.6 A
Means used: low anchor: 10.5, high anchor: 10.6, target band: 9.81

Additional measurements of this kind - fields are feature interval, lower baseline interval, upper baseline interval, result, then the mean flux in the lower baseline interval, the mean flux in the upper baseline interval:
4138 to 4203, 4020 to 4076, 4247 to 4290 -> 2.5 A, 11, 11.1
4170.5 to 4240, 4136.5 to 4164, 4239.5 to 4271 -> 3.8 A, 10.8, 11.3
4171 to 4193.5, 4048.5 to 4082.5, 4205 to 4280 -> 1.2 A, 10.2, 10.9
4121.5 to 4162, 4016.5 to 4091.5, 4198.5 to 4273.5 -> 1.2 A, 10.9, 10.8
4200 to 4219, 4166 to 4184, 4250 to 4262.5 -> 0.7 A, 10.7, 11.2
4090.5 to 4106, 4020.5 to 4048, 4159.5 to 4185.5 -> 2.6 A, 11.4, 11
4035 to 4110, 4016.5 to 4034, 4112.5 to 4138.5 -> 4.1 A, 11.4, 10.2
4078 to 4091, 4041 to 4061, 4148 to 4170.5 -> 1.1 A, 11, 11.4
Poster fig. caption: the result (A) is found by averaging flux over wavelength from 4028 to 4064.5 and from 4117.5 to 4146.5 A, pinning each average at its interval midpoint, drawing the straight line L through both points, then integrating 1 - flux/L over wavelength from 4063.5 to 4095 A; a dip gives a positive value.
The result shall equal 2.47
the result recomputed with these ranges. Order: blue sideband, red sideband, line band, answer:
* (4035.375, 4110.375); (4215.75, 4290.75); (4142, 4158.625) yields 0.16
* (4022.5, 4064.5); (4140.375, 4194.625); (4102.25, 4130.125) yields 3.28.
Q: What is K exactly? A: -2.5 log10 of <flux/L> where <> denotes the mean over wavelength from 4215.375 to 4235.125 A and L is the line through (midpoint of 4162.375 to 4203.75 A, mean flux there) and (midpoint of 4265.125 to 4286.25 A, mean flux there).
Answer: -0.01 mag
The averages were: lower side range 10.5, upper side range 10.8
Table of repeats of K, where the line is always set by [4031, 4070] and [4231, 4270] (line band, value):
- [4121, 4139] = 0.09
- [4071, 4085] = 0.20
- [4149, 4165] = -0.02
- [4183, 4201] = 0.12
